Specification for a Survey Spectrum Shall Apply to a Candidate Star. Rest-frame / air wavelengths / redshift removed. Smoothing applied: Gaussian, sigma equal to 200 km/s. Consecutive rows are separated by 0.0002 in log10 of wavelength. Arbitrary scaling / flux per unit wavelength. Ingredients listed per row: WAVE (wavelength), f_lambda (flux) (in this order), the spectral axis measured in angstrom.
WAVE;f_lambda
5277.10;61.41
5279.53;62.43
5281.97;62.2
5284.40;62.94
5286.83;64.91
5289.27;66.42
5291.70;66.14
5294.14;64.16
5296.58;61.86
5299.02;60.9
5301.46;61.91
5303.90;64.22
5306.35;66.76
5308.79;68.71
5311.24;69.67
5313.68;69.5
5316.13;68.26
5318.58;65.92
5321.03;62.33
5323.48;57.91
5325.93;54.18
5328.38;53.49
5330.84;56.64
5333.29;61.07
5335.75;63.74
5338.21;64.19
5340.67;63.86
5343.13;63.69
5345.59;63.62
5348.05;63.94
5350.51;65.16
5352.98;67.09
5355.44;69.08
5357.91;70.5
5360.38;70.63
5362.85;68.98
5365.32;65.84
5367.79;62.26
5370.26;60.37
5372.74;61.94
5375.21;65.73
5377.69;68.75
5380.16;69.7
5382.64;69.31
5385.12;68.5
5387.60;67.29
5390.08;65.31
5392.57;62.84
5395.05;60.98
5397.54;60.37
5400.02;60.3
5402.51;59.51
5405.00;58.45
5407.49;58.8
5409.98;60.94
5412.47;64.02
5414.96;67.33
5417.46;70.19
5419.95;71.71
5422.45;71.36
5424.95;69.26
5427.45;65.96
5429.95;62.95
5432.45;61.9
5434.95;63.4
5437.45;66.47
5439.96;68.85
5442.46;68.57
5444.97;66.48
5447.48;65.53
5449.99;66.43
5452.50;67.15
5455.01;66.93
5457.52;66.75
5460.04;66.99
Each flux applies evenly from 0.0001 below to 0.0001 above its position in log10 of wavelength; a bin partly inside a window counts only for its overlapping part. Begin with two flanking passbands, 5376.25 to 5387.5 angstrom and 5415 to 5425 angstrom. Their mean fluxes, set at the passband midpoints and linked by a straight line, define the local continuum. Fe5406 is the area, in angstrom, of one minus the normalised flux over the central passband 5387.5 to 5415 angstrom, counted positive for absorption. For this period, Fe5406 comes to 3.11 angstrom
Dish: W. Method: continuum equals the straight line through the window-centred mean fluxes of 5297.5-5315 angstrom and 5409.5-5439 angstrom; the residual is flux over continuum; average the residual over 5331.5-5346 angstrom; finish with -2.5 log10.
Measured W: 0.05 mag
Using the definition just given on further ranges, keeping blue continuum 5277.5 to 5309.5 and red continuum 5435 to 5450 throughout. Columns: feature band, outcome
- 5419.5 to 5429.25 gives -0.04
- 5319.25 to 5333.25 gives 0.12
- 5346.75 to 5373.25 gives -0.01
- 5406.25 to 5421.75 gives 0.01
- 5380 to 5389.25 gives -0.04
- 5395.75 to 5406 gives 0.11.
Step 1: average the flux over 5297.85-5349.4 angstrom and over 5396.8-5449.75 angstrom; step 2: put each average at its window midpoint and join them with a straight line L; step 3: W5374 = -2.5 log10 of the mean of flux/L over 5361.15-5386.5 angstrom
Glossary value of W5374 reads -0.04 mag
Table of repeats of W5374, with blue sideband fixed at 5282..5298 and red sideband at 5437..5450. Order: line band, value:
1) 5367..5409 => 0.04 mag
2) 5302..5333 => 0.03 mag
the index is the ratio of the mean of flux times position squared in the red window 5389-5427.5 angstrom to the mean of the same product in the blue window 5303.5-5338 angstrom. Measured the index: 1.05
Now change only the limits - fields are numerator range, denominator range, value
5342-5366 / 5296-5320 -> 1.03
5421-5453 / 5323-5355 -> 1.12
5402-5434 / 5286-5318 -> 1.03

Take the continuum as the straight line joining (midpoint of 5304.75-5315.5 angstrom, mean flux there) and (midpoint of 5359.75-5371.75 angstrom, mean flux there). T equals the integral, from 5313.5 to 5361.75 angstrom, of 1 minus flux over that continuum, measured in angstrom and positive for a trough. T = 2.3 angstrom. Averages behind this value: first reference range 68.5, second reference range 65.3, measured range 63.6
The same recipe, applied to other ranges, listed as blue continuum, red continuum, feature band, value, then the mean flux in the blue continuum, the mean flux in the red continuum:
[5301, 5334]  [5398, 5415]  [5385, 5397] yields -0.6 angstrom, 62.9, 60.9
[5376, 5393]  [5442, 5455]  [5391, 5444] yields 2.1 angstrom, 67.5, 66.7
